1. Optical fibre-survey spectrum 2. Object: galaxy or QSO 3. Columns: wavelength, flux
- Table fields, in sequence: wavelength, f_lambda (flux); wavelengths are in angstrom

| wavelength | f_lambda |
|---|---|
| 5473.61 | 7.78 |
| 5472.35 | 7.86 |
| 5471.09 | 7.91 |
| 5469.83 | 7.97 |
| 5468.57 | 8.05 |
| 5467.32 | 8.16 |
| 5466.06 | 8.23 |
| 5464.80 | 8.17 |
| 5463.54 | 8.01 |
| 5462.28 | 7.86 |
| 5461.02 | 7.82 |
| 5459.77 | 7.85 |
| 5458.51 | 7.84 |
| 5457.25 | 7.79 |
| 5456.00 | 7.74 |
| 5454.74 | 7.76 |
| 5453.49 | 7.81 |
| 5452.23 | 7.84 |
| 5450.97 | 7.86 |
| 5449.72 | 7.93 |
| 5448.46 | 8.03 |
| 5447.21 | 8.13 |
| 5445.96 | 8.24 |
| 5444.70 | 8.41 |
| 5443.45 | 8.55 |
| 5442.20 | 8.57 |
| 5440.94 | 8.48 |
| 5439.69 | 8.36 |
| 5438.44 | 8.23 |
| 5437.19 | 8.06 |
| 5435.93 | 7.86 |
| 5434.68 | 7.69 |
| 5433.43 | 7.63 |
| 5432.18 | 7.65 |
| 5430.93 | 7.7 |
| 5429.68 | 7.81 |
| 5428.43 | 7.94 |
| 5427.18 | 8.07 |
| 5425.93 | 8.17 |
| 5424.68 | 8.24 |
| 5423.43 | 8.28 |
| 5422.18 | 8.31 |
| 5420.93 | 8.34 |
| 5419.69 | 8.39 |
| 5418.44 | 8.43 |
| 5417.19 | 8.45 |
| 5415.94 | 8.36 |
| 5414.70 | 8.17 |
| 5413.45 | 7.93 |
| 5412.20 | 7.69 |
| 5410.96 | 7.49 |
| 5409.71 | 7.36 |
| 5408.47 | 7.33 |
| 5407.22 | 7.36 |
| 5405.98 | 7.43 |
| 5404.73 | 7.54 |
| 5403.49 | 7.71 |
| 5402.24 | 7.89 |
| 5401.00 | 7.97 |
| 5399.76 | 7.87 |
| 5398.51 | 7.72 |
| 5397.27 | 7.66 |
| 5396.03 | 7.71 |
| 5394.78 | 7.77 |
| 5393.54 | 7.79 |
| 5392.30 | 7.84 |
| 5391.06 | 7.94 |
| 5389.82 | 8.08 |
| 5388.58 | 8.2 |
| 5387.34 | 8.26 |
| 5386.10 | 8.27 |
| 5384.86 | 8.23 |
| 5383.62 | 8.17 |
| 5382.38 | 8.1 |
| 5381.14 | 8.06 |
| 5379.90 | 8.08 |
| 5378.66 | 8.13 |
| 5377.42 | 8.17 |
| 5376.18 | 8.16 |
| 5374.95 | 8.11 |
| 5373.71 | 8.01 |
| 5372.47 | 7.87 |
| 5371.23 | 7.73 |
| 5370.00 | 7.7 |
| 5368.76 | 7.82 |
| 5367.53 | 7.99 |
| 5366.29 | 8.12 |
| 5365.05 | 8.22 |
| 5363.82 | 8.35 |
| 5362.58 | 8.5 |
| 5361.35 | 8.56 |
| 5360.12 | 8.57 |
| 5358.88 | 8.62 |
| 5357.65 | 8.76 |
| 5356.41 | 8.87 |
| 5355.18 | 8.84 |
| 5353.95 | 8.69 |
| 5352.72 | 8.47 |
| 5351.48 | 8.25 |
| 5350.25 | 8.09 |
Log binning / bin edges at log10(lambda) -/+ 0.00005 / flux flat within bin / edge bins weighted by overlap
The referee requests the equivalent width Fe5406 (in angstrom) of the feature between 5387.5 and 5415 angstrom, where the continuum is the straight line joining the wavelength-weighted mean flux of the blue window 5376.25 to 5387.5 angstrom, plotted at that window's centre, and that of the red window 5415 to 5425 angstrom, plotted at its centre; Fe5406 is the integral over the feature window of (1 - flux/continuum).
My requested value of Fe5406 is 1.7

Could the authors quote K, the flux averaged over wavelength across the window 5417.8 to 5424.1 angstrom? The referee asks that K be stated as 8.35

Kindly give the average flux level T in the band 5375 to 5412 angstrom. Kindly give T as 7.87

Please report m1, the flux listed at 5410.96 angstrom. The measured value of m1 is 7.49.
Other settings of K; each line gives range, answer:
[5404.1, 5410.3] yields 7.41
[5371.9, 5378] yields 8.07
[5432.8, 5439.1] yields 7.9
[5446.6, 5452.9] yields 7.95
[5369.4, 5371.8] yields 7.74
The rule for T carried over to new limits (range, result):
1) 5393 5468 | 7.96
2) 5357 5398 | 8.11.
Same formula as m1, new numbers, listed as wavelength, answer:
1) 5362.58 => 8.5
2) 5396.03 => 7.71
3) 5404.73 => 7.54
